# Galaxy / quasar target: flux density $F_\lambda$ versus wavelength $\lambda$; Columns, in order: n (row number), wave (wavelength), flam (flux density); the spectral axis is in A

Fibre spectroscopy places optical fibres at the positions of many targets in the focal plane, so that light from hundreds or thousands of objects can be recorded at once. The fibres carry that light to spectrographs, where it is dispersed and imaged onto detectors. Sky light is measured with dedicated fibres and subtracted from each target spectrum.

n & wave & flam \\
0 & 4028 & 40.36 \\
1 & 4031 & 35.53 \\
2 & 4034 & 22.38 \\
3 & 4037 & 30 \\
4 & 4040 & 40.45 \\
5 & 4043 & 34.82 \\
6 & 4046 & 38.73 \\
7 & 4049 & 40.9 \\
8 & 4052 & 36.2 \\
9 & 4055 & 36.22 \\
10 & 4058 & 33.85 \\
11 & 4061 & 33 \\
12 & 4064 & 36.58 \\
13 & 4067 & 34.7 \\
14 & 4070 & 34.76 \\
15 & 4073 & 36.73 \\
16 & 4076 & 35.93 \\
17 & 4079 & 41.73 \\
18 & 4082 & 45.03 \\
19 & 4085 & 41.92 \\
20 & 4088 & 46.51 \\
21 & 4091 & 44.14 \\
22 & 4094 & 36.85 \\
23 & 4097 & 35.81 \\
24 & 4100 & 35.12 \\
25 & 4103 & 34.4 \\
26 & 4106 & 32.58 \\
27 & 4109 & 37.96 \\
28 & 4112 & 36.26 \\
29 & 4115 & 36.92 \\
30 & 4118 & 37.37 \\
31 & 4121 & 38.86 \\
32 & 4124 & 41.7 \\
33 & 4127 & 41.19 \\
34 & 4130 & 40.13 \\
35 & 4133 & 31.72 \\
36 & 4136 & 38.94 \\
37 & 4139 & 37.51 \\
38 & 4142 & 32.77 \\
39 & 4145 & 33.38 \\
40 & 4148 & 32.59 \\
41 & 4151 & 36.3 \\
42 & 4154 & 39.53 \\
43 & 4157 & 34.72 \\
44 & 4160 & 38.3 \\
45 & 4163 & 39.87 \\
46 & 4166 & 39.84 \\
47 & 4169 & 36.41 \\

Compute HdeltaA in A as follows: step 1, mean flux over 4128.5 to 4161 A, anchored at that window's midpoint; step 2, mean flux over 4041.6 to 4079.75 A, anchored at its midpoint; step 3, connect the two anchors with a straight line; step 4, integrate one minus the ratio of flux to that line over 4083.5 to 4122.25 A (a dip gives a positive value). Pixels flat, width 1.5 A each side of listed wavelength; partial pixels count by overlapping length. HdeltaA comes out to -2.0 A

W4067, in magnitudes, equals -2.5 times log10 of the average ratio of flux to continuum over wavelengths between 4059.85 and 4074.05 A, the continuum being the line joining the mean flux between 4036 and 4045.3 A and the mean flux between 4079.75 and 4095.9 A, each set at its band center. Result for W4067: 0.13 mag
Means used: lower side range 35.7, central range 35.2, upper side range 42.7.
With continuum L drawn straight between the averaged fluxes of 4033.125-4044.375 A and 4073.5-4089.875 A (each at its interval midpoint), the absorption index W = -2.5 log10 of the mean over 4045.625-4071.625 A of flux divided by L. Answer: 0.02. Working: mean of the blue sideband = 32.4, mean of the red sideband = 41.9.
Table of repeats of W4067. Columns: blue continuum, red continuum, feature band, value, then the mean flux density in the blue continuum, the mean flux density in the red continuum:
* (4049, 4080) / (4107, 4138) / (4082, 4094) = -0.176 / 36.1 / 38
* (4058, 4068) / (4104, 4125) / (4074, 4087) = -0.161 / 34.6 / 37.2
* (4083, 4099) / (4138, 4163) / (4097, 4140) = 0.041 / 41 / 35.9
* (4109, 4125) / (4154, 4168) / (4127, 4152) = 0.071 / 38.1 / 38.3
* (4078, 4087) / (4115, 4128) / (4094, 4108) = 0.186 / 43.2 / 39.4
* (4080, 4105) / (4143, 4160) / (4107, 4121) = 0.032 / 39.9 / 35.5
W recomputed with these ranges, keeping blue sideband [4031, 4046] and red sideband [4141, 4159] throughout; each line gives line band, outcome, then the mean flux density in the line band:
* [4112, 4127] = -0.126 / 38.7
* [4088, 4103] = -0.134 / 38.5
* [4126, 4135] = -0.087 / 37.6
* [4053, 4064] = -0.045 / 34.7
